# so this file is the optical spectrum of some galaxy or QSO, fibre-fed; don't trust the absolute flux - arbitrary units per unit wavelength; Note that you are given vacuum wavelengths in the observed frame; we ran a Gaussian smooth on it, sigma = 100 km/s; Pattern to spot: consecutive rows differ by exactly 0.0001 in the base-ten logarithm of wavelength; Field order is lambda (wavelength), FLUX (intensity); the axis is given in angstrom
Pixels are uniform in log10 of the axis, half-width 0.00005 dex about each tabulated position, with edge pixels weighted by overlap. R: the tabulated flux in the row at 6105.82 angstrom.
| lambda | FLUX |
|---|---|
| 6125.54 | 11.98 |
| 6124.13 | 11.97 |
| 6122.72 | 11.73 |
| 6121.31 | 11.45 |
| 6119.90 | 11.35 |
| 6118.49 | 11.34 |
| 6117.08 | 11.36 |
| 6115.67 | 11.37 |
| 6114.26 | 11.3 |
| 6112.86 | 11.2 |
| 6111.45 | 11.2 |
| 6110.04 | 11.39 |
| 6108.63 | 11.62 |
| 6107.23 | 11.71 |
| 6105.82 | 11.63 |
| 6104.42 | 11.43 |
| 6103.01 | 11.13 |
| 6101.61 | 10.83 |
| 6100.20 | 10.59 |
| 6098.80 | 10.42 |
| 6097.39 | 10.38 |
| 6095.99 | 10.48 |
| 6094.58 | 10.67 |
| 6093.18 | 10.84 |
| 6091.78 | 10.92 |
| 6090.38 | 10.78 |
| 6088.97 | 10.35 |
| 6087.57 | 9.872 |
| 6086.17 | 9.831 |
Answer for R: 11.63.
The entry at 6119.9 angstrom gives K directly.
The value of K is 11.35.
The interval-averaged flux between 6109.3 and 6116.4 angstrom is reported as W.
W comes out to 11.3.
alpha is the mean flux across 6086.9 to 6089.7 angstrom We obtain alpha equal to 10.1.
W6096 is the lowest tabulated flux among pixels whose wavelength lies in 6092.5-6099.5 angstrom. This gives 10.38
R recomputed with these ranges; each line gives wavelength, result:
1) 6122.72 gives 11.73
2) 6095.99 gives 10.48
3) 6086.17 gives 9.831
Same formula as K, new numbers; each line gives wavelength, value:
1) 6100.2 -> 10.59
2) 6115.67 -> 11.37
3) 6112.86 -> 11.2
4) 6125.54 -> 11.98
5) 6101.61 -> 10.83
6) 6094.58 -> 10.67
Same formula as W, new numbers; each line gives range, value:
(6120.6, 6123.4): 11.6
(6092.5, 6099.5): 10.6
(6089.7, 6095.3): 10.8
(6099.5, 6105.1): 11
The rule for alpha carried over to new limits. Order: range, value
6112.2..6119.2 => 11.3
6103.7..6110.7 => 11.6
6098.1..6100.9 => 10.5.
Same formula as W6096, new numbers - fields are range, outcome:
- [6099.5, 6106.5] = 10.59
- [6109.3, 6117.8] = 11.2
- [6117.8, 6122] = 11.34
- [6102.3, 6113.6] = 11.13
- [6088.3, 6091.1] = 10.35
